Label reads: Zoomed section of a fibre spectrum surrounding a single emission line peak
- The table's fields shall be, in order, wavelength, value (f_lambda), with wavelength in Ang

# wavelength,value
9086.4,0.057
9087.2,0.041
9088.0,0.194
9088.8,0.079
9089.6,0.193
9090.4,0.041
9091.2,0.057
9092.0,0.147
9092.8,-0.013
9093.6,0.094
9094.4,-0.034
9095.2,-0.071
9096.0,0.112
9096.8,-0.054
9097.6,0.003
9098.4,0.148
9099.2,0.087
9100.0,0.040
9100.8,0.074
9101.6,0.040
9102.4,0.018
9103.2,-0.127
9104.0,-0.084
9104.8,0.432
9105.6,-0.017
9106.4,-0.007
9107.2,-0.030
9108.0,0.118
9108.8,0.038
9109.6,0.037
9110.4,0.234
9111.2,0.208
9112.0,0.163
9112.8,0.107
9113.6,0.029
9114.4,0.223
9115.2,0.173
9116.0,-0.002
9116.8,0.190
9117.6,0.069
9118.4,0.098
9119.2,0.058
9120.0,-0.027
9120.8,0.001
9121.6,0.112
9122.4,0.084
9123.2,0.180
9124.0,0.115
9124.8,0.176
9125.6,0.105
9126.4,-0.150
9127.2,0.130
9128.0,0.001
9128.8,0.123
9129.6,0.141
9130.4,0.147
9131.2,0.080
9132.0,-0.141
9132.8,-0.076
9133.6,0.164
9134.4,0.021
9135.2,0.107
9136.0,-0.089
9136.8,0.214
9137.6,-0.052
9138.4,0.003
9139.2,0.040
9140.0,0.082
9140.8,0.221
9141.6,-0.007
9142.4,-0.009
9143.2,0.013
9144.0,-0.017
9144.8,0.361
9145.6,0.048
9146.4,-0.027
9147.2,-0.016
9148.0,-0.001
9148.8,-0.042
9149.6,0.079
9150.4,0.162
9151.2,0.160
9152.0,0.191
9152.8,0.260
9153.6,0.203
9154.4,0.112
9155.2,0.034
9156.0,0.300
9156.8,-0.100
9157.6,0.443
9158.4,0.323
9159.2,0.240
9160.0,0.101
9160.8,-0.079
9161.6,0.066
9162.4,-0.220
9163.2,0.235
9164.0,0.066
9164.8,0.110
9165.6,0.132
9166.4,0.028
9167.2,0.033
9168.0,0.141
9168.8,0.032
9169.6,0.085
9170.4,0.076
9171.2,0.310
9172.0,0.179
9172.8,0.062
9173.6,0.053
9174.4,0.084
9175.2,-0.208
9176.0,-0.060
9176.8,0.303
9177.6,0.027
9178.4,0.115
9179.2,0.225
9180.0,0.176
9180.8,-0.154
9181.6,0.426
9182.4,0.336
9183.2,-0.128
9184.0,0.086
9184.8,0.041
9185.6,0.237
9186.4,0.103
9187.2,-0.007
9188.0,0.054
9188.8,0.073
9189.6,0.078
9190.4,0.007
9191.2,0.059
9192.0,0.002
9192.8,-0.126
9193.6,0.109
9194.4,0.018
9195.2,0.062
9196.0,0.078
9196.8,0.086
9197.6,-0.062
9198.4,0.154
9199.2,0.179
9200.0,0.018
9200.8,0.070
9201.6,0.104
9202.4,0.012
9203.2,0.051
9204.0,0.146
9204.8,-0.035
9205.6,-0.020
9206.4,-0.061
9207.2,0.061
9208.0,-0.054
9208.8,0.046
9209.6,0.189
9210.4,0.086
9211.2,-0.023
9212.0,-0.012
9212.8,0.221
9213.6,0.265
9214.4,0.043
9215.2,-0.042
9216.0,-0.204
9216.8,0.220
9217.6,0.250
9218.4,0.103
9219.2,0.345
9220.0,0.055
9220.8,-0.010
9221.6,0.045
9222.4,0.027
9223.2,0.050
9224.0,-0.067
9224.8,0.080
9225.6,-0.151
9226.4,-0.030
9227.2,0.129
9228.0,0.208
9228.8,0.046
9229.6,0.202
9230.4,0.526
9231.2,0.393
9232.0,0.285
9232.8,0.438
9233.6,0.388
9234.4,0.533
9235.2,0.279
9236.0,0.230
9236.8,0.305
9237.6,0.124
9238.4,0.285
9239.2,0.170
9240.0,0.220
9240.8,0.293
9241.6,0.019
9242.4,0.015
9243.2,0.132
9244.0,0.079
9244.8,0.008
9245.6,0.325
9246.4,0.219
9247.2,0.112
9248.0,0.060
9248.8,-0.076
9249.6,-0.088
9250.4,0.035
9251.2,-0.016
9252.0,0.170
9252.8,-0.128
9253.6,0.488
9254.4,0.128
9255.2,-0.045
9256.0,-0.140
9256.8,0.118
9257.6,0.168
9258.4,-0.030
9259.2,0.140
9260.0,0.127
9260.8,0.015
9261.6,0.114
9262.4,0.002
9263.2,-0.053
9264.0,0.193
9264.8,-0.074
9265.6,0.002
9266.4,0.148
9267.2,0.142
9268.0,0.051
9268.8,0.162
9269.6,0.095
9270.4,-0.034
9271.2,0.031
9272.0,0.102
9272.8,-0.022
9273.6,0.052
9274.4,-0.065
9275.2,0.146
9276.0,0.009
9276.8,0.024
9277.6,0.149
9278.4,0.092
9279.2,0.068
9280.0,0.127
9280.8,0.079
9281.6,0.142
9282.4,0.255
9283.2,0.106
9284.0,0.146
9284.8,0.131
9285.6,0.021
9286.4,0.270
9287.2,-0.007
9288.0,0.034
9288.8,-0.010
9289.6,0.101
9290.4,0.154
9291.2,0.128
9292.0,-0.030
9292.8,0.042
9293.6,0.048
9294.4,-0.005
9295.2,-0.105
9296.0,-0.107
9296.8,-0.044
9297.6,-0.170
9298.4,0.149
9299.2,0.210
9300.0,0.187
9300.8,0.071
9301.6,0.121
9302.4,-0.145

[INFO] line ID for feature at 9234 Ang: H-gamma 4340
